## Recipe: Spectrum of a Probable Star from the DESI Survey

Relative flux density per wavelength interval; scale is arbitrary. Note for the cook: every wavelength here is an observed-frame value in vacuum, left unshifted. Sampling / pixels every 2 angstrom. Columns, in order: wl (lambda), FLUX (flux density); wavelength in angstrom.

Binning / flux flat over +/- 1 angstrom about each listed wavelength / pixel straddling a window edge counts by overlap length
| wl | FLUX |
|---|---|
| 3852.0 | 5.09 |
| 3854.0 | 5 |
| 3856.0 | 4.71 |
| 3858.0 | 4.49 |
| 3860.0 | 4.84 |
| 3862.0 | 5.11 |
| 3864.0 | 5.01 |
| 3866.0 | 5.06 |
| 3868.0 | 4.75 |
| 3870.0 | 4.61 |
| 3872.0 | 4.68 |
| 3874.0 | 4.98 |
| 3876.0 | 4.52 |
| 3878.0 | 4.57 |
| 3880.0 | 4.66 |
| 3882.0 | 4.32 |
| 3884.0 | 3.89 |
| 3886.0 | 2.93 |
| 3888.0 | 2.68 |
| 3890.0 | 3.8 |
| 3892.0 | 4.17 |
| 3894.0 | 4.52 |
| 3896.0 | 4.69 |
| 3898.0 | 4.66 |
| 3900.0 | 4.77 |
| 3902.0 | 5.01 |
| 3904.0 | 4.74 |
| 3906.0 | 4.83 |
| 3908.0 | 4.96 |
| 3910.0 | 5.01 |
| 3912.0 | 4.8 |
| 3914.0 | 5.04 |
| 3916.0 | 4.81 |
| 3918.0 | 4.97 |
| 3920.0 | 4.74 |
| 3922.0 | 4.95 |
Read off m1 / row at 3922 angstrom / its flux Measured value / 4.95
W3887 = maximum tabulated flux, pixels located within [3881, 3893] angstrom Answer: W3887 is 4.32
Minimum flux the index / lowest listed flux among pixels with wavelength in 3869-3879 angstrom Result 4.52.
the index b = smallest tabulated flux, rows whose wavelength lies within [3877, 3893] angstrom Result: 2.68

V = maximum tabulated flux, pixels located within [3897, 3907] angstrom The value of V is 5.01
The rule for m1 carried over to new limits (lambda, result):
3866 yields 5.06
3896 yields 4.69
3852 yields 5.09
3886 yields 2.93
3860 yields 4.84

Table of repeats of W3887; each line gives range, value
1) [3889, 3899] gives 4.69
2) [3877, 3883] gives 4.66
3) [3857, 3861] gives 4.84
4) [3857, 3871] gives 5.11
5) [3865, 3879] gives 5.06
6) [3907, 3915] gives 5.04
